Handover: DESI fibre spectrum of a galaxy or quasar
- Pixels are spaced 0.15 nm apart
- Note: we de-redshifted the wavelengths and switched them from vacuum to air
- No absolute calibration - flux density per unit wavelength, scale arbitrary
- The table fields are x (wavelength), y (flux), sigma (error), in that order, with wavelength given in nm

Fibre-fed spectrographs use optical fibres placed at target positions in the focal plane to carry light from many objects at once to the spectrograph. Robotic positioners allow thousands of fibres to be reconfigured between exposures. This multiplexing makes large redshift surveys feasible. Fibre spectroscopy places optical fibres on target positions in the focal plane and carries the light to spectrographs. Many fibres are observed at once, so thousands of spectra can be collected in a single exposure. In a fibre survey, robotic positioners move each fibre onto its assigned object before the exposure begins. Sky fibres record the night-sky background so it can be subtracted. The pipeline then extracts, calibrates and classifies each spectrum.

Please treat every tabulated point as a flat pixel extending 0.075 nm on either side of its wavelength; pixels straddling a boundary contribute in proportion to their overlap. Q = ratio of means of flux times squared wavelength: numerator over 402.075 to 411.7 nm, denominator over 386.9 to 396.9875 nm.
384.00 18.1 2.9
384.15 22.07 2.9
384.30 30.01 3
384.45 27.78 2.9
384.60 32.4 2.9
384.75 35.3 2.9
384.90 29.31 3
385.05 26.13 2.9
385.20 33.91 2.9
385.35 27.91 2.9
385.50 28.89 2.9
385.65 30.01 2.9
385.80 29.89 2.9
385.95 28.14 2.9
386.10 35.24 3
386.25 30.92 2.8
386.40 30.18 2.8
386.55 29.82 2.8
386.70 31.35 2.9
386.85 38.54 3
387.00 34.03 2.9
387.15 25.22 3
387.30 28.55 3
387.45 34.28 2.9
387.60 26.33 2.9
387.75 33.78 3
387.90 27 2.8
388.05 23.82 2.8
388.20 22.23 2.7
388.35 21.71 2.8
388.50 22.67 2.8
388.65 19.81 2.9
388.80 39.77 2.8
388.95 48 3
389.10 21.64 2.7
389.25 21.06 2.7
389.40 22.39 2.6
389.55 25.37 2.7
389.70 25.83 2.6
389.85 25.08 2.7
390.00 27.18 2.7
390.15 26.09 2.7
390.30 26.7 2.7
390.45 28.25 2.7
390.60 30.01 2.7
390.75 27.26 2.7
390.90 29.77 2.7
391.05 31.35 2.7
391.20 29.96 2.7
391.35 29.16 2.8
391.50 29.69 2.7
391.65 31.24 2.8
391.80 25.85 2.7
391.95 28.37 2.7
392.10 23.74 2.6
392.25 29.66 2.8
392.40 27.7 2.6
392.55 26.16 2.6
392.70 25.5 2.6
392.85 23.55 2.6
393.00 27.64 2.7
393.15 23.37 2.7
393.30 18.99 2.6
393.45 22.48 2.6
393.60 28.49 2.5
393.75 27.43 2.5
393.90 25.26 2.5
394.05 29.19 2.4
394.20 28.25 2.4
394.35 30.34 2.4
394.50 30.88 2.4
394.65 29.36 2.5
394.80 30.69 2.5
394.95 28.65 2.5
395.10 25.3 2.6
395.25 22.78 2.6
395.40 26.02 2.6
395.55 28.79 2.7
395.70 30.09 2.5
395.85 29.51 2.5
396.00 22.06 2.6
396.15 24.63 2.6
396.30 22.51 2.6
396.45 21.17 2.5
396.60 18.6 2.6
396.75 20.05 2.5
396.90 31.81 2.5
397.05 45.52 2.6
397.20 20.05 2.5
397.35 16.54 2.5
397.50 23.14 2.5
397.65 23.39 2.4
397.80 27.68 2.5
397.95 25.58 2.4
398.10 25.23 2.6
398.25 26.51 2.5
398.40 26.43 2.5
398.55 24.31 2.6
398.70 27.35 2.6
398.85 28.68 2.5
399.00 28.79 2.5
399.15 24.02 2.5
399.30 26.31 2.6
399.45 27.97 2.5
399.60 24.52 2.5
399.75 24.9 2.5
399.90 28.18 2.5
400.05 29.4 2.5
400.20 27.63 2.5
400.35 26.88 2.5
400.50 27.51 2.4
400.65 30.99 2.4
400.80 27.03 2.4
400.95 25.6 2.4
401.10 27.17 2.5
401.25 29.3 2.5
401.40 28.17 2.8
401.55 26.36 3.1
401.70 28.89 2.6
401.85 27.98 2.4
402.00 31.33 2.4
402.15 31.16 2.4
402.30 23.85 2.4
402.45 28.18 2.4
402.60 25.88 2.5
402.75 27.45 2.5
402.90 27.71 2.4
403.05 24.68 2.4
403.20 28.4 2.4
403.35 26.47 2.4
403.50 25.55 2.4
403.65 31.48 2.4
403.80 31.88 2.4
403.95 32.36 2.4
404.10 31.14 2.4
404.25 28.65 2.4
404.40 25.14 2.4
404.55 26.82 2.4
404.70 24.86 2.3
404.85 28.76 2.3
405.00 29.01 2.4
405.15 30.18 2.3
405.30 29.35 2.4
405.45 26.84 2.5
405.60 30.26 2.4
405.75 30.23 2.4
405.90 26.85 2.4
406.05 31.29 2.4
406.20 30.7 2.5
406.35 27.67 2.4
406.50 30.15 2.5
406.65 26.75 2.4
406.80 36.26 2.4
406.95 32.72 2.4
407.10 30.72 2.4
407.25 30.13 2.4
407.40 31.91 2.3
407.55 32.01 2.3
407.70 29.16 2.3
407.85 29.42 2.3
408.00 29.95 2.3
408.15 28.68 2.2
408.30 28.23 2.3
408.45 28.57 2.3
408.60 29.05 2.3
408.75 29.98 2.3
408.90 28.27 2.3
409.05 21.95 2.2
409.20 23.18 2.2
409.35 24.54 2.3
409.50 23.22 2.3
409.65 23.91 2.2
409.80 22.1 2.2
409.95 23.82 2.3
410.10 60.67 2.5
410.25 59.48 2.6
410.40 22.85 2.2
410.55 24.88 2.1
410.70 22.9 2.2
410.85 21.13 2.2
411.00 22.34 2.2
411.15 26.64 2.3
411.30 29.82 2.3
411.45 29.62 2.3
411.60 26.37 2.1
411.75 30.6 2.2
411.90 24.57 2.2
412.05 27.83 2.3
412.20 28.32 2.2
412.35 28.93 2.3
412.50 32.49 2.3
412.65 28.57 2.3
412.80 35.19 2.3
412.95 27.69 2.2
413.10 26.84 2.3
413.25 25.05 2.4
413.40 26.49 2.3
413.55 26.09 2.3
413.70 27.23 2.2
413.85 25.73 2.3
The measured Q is 1.15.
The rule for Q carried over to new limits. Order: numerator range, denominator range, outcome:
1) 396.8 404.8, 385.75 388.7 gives 1.02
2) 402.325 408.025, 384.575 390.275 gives 1.10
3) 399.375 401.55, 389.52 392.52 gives 1.03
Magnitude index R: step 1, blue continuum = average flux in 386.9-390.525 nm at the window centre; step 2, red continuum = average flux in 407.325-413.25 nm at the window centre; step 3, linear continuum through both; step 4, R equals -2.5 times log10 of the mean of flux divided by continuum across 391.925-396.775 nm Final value 0.07 mag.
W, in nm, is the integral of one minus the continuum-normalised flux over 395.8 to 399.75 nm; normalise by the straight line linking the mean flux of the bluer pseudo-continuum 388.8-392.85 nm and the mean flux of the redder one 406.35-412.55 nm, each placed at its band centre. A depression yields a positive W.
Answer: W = 0.409 nm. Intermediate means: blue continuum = 28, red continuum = 29.1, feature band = 25.4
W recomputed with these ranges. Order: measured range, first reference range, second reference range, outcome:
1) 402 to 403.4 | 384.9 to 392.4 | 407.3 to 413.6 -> 0.07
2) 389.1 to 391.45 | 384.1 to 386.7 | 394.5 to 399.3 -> 0.12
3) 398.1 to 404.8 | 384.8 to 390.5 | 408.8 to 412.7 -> 0.22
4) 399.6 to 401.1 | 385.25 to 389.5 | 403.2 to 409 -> 0.10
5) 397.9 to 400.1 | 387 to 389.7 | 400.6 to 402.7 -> 0.10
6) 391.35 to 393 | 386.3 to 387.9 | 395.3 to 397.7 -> 0.04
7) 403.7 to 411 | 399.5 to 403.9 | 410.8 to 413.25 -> -0.38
